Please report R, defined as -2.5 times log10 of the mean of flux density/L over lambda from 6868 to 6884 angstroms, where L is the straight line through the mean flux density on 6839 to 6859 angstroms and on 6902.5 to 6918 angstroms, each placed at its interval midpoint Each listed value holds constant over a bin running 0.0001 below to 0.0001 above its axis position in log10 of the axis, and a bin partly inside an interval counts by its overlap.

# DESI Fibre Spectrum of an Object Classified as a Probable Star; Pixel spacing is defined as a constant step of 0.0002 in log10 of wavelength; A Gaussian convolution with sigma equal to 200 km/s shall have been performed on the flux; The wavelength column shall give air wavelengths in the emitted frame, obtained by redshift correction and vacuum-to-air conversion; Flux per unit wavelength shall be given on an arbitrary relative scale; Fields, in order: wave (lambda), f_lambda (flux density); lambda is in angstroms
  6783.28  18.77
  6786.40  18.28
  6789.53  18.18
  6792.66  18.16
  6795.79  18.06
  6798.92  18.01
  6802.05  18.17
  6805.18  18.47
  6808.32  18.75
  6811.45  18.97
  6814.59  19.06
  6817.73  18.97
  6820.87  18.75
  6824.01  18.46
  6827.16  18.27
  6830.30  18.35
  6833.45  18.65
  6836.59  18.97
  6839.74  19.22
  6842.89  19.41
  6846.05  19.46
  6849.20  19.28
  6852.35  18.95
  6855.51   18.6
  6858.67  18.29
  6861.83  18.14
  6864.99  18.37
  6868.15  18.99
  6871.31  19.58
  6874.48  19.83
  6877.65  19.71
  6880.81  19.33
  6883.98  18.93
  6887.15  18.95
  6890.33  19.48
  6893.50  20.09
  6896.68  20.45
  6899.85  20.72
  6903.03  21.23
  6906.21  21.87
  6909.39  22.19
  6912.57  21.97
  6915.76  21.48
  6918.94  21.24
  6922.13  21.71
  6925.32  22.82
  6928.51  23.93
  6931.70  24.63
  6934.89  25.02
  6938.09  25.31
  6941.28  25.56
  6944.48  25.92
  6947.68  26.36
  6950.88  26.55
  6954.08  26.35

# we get 0.04 mag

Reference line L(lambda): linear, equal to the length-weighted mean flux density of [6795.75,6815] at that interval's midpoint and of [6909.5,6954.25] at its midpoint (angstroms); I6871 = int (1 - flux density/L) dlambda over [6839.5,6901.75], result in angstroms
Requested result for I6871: 6.0 angstroms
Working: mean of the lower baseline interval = 18.5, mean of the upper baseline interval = 24.1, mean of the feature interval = 19.3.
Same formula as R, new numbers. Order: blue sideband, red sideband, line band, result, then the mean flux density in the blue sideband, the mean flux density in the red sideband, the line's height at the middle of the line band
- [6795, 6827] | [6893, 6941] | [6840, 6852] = 0.03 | 18.6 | 22.5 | 19.8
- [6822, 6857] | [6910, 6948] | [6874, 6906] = 0.09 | 18.9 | 23.7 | 21.6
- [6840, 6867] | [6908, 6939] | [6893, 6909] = 0.03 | 18.8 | 23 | 21.6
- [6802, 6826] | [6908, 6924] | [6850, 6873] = 0.08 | 18.7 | 21.7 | 20.1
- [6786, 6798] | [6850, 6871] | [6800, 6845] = -0.02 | 18.1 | 18.6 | 18.4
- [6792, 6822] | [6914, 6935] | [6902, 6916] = 0.02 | 18.5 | 22.8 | 22.3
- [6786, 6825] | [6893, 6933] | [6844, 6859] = 0.05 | 18.5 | 21.9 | 19.9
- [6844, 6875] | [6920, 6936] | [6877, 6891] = 0.07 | 18.9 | 23.5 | 20.6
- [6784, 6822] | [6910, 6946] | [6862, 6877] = 0.11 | 18.5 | 23.6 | 21.2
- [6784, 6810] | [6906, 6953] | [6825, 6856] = 0.07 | 18.3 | 23.9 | 20.1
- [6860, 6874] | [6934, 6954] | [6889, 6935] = 0.05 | 18.8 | 25.9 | 22.9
